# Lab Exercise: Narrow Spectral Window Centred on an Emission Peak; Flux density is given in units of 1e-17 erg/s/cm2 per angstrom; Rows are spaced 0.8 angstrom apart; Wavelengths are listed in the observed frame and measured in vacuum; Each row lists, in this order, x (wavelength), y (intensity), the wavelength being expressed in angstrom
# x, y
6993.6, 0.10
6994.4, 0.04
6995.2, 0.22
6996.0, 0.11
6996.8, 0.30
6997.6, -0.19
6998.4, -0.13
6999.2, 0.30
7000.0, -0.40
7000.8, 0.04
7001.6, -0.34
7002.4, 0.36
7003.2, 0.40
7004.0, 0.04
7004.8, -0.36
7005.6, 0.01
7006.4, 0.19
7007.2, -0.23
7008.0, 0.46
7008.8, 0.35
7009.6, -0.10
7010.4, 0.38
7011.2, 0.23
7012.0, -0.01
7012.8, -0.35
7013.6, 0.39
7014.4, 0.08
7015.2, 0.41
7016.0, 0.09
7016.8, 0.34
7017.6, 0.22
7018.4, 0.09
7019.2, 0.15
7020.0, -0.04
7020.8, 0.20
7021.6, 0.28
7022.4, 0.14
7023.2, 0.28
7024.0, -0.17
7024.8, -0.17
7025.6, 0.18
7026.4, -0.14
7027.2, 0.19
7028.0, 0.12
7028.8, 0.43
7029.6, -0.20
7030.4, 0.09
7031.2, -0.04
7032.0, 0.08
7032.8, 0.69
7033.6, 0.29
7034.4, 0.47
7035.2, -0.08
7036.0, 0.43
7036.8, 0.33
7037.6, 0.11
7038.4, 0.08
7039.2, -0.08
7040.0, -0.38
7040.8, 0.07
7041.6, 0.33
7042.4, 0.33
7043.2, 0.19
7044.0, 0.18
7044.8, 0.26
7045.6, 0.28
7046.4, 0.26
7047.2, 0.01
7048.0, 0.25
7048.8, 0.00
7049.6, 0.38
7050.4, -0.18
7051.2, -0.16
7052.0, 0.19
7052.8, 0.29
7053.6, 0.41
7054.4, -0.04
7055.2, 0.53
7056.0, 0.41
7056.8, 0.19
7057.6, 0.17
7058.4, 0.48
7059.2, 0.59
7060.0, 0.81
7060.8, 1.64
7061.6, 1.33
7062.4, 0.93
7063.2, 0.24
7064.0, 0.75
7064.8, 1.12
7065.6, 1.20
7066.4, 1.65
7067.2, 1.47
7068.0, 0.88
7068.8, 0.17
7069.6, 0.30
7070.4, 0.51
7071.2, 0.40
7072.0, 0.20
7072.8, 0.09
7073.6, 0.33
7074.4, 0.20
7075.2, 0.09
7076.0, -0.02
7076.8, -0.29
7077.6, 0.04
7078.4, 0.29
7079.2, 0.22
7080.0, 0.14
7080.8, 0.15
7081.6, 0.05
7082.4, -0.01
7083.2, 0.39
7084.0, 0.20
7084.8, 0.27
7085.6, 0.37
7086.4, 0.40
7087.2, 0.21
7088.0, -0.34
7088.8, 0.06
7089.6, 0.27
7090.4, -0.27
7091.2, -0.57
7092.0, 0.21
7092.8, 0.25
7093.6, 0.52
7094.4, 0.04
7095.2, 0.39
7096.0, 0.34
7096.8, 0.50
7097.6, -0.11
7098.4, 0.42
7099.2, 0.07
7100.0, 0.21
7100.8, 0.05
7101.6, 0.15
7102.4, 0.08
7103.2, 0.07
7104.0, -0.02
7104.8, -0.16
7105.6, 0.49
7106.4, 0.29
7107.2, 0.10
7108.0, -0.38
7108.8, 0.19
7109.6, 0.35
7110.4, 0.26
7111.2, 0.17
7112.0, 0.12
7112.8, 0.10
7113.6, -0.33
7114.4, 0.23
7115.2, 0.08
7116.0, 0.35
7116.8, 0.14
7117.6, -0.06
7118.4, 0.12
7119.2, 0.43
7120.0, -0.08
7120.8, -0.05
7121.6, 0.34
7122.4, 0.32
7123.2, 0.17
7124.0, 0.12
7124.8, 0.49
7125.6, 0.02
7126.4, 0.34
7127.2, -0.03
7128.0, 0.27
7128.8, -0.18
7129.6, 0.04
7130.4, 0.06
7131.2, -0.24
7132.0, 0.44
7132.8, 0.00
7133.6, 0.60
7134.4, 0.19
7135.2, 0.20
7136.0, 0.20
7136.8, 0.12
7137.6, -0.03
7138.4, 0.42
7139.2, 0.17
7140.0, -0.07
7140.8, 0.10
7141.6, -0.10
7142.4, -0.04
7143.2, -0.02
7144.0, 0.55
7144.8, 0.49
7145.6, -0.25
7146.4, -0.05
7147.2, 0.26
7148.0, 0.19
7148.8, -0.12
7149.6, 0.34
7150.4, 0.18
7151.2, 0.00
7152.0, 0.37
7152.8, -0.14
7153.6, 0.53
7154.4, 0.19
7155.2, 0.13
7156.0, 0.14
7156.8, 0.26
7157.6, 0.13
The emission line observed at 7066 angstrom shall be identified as [O II] 3727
